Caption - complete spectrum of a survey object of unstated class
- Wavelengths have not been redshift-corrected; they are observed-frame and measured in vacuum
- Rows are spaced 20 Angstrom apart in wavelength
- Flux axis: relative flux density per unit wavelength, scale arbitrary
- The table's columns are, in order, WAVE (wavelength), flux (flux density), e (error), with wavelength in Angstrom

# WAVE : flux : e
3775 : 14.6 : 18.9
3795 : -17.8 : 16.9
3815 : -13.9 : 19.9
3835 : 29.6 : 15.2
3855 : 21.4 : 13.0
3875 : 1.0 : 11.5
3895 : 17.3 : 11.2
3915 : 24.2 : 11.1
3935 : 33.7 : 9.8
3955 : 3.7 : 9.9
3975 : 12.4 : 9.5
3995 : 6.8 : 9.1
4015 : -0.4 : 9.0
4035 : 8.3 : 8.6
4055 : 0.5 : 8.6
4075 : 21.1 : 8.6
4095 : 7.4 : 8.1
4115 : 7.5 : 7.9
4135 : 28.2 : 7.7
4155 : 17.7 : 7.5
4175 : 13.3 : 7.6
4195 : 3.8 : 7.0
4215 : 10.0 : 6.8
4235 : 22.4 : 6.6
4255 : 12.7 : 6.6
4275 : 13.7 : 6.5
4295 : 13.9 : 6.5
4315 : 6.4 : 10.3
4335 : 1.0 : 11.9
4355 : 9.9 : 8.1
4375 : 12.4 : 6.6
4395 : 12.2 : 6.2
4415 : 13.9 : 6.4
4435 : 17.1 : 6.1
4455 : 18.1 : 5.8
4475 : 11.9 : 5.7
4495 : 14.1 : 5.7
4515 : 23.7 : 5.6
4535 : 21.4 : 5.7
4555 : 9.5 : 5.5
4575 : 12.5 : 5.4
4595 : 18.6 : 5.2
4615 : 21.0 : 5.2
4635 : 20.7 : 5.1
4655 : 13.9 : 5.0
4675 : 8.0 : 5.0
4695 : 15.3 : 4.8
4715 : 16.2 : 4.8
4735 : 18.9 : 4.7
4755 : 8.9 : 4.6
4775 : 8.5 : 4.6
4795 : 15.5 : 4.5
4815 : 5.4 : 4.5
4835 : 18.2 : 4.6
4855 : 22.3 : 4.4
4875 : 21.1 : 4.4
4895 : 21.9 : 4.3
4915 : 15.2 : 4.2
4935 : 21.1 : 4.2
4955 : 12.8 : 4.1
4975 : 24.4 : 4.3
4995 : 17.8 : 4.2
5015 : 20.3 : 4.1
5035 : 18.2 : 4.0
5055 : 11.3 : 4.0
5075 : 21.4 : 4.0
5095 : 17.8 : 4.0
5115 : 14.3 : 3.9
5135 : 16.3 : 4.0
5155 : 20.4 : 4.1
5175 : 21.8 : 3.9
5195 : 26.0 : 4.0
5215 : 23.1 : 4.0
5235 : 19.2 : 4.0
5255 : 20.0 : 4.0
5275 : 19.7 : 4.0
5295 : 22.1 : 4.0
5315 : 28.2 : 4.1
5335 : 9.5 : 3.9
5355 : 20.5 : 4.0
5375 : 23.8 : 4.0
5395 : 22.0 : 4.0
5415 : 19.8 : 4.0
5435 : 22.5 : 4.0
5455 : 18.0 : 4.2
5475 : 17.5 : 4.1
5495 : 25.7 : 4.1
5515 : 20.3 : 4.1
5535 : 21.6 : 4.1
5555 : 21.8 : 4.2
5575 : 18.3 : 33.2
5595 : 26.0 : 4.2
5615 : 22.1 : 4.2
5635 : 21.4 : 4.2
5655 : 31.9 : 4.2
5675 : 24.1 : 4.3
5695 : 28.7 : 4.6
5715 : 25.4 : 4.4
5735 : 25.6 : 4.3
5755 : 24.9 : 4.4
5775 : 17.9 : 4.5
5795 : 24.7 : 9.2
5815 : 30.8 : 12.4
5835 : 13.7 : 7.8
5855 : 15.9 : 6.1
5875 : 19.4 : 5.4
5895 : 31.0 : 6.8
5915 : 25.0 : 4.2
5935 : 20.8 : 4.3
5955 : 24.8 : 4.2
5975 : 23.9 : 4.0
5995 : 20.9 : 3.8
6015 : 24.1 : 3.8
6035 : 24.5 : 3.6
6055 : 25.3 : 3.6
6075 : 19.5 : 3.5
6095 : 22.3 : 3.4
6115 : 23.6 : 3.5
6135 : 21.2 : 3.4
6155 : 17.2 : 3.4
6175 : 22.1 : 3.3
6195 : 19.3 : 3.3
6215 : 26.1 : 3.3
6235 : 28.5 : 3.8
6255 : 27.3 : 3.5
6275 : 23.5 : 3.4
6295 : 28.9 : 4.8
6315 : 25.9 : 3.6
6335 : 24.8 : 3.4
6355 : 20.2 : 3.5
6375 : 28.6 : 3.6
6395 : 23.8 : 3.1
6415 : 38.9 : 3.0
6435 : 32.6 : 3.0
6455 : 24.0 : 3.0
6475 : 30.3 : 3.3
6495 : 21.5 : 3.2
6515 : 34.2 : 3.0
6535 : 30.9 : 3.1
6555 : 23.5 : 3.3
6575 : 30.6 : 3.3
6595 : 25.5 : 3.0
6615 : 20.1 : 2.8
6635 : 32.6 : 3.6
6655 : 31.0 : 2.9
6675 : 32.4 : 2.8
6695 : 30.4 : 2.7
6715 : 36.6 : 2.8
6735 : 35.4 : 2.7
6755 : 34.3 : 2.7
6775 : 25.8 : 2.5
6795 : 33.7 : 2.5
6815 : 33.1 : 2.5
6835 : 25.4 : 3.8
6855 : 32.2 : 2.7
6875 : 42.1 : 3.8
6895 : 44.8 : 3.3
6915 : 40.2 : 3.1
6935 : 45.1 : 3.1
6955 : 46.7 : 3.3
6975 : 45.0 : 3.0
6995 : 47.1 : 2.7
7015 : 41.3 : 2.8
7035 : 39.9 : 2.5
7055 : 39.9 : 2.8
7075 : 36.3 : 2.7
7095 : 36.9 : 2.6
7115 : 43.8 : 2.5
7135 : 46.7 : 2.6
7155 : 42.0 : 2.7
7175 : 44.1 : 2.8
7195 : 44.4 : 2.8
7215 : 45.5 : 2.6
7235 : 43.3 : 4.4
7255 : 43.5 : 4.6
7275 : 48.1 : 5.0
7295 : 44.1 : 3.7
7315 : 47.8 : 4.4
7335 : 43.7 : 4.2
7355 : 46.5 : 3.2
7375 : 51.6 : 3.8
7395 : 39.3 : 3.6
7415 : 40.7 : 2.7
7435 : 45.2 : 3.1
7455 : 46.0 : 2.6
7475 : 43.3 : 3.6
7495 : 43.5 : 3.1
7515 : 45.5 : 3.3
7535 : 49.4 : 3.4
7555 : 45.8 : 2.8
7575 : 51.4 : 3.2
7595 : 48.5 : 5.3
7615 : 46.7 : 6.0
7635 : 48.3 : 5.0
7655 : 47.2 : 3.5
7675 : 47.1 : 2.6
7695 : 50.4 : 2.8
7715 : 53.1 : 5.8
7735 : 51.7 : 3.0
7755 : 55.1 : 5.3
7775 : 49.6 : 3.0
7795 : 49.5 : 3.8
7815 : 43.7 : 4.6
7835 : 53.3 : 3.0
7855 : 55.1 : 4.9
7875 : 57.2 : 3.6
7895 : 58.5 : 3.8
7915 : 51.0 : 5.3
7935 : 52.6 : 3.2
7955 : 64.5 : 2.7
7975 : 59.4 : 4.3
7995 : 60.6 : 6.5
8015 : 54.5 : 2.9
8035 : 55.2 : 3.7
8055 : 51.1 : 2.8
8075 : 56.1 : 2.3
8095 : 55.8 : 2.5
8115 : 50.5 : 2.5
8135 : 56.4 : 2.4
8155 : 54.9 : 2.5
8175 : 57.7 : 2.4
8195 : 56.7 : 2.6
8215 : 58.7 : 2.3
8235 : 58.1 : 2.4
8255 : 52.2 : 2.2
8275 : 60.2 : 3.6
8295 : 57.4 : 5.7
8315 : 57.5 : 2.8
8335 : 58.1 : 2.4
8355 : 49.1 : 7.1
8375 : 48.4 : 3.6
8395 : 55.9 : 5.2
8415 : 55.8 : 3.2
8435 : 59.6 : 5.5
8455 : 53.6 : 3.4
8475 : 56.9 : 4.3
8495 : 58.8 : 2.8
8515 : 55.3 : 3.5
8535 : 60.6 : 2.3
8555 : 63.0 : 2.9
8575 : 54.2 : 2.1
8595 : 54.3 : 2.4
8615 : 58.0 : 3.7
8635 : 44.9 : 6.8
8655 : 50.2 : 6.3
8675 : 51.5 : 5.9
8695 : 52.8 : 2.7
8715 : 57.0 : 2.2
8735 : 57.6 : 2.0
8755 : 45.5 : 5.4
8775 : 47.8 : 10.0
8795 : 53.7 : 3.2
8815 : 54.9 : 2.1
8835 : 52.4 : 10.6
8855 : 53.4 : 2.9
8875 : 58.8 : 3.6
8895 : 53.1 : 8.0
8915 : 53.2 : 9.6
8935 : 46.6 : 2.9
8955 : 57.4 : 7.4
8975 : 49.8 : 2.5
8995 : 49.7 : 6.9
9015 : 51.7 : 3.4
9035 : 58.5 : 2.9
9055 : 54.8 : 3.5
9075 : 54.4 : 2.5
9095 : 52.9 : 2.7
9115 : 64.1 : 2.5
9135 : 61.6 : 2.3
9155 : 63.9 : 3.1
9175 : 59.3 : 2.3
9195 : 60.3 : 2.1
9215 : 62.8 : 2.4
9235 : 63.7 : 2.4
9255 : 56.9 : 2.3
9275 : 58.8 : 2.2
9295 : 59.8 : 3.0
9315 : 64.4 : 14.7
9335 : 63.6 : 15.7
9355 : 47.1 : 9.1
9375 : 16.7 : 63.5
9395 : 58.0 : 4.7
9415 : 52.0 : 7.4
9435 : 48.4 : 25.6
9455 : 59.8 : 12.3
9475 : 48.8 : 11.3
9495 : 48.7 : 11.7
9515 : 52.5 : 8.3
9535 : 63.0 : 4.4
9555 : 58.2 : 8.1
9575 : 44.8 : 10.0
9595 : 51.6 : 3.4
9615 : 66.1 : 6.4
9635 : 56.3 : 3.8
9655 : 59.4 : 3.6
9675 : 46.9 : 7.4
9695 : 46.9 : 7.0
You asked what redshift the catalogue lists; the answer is 0.72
